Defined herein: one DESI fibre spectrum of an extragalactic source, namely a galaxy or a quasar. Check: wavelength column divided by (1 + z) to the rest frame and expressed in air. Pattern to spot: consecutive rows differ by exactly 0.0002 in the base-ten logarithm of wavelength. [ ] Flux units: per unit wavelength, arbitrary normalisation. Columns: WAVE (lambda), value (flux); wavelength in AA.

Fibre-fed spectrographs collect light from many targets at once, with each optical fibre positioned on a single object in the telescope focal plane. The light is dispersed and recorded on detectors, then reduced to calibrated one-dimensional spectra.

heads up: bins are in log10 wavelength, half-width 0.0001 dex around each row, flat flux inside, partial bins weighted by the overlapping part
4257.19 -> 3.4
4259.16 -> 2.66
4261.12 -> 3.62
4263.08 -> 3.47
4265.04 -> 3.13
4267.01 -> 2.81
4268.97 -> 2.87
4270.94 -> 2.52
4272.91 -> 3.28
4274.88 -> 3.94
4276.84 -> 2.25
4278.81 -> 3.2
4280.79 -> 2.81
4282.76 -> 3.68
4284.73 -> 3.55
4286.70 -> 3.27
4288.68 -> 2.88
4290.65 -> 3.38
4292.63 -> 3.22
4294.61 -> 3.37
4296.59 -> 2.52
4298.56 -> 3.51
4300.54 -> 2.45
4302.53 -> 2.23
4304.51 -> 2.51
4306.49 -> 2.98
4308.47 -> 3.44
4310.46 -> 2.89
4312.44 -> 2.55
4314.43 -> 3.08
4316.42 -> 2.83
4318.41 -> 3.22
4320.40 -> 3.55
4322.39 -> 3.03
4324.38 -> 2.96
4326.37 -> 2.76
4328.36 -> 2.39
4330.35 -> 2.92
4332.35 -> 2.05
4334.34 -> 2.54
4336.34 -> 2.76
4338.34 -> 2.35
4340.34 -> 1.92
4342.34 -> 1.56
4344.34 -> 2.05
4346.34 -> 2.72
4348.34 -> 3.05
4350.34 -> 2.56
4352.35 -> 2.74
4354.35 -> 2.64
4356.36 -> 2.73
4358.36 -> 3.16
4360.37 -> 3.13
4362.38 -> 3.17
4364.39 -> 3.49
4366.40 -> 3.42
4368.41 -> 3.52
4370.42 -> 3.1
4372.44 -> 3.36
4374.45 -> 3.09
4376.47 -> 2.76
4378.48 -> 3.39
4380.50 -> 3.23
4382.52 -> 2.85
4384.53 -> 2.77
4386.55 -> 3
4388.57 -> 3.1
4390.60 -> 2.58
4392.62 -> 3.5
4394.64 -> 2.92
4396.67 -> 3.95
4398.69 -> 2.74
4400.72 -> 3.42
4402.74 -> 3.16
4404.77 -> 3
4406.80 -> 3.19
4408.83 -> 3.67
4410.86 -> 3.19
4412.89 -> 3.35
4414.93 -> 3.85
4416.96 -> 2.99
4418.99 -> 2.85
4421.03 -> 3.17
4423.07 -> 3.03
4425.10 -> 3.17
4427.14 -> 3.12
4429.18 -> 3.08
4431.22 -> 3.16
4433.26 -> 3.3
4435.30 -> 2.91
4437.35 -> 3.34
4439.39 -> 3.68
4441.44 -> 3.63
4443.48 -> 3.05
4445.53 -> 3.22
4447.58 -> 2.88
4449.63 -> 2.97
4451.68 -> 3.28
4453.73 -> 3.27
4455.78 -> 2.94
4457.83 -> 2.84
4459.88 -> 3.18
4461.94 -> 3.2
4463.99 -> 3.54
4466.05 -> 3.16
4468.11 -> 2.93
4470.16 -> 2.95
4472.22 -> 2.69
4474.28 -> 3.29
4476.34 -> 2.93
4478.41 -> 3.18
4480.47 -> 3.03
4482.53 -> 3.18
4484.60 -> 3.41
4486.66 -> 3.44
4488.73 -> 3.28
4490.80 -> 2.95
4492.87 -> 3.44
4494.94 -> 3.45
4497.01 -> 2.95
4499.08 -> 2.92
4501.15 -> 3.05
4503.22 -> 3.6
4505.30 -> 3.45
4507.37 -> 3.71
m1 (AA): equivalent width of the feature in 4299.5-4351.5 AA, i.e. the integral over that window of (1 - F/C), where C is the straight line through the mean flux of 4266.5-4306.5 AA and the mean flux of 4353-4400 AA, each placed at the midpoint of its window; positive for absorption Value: 6.6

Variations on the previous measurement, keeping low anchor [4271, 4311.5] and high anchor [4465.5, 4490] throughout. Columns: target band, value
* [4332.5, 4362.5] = 4.89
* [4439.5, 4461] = -0.27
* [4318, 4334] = 1.22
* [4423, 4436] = -0.07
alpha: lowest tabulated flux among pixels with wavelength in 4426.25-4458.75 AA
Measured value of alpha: 2.84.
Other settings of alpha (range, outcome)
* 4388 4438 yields 2.58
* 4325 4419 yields 1.56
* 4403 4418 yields 2.99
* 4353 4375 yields 2.64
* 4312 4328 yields 2.55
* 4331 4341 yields 1.92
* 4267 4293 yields 2.25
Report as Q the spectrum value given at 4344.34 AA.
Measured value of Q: 2.05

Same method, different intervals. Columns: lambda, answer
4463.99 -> 3.54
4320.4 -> 3.55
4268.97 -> 2.87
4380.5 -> 3.23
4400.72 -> 3.42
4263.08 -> 3.47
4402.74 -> 3.16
